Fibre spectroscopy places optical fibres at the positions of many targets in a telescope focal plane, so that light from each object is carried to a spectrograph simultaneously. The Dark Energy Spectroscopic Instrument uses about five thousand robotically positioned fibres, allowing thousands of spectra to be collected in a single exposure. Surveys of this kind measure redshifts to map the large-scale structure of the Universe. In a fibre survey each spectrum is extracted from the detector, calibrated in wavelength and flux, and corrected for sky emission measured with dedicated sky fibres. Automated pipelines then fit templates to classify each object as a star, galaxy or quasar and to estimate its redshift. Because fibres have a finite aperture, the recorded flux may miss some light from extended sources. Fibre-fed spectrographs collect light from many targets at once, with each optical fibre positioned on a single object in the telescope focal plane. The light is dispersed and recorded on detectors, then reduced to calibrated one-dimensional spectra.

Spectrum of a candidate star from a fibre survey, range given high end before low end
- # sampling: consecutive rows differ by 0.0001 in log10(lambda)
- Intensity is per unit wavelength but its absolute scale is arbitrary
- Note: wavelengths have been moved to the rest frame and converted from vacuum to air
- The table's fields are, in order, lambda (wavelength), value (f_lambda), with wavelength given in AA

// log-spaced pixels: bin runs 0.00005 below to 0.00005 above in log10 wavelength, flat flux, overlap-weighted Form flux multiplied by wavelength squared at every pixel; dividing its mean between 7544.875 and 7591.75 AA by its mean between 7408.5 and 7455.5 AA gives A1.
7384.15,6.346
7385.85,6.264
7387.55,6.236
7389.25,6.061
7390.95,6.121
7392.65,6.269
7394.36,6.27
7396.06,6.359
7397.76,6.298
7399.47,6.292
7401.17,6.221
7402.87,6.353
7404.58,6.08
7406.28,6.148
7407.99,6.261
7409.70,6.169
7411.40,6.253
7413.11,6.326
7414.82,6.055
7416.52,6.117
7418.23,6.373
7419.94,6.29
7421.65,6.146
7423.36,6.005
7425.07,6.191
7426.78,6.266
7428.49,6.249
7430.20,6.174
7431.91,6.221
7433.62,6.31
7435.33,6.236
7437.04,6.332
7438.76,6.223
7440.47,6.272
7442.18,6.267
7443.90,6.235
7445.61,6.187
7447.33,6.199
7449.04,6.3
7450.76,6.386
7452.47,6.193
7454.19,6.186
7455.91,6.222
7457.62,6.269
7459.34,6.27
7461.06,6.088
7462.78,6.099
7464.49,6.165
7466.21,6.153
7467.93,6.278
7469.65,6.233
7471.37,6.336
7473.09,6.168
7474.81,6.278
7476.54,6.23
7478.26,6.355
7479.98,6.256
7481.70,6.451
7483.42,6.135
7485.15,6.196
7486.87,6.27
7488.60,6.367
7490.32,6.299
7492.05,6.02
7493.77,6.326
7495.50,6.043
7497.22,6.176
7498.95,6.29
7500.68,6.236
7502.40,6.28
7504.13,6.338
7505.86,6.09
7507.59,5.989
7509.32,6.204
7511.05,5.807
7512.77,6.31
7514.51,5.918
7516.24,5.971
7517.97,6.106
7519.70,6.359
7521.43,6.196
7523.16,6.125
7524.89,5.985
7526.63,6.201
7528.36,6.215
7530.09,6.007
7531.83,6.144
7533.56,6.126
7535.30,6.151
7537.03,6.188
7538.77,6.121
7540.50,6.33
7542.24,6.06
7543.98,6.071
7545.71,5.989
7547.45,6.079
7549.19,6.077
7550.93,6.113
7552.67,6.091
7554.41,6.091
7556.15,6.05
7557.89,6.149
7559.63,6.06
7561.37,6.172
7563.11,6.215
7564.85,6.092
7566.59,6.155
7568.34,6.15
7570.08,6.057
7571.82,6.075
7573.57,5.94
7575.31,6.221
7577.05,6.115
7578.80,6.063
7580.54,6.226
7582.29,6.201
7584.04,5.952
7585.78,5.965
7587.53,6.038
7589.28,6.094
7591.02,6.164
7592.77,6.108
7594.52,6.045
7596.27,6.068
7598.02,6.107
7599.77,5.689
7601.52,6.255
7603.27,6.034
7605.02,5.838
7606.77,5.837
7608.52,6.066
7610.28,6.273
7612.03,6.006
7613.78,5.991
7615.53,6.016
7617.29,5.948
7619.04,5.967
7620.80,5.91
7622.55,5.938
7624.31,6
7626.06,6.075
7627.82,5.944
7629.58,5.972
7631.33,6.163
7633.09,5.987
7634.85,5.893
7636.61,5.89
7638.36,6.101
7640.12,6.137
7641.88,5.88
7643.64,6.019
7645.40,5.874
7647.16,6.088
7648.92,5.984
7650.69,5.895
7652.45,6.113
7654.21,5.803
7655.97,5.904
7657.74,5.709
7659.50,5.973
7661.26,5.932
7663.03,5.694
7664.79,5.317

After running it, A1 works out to 1.02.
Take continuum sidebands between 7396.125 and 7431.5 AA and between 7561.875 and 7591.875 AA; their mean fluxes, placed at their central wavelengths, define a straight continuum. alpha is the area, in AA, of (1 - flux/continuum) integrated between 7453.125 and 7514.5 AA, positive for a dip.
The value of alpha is -0.4 AA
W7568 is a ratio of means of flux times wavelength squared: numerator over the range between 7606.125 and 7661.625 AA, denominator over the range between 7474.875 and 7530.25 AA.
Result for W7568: 1.0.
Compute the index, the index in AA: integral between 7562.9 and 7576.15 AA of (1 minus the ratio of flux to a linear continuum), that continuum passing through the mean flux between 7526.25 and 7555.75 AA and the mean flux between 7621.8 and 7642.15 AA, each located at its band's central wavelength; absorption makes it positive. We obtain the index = -0.1 AA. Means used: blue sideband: 6.12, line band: 6.11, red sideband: 6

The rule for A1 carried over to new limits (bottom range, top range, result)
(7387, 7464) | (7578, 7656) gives 1.02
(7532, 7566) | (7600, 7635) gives 1.00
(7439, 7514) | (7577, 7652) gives 1.00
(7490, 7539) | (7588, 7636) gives 1.00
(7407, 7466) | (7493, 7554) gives 1.01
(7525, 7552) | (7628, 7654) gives 1.01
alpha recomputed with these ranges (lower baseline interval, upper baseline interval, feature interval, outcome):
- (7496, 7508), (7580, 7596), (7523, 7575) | 0.2 AA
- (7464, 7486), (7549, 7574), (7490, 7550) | 0.3 AA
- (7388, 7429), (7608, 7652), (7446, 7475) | -0.3 AA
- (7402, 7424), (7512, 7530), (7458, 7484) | -0.3 AA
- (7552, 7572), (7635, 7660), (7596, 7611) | 0.1 AA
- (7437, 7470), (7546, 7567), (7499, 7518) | 0.1 AA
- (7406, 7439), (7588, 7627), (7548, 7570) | -0.2 AA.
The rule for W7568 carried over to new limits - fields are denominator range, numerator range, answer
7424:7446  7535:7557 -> 1.01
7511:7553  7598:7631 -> 1.00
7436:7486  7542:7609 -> 1.00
